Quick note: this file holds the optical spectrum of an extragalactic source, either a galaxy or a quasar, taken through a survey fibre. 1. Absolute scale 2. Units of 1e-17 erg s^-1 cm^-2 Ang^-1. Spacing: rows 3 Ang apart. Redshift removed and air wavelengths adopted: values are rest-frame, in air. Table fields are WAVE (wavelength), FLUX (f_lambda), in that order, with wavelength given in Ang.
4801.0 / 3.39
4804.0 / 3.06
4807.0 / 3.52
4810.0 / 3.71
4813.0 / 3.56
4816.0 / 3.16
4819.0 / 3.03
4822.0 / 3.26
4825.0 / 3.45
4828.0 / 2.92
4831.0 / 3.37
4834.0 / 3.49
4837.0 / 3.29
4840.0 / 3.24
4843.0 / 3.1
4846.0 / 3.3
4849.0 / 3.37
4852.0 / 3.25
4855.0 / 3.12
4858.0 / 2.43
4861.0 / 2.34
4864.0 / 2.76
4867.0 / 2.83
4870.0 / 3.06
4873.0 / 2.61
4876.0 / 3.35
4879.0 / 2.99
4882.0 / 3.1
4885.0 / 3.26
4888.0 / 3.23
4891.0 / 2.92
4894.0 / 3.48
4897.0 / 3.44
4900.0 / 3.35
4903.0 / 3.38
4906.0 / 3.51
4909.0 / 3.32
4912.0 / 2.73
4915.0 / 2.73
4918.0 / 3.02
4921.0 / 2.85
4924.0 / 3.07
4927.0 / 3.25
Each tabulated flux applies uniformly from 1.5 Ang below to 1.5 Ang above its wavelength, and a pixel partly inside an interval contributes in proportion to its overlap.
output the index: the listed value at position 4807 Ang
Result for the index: 3.52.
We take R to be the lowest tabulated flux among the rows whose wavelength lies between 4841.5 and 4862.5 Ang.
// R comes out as 2.34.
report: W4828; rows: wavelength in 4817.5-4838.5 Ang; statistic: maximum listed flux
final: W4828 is 3.49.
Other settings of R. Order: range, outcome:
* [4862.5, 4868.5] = 2.76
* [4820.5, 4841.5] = 2.92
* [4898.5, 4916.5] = 2.73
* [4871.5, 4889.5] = 2.61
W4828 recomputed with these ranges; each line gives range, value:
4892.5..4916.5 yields 3.51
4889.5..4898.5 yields 3.48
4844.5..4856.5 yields 3.37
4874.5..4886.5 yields 3.35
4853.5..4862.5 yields 3.12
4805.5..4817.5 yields 3.71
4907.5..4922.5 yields 3.32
